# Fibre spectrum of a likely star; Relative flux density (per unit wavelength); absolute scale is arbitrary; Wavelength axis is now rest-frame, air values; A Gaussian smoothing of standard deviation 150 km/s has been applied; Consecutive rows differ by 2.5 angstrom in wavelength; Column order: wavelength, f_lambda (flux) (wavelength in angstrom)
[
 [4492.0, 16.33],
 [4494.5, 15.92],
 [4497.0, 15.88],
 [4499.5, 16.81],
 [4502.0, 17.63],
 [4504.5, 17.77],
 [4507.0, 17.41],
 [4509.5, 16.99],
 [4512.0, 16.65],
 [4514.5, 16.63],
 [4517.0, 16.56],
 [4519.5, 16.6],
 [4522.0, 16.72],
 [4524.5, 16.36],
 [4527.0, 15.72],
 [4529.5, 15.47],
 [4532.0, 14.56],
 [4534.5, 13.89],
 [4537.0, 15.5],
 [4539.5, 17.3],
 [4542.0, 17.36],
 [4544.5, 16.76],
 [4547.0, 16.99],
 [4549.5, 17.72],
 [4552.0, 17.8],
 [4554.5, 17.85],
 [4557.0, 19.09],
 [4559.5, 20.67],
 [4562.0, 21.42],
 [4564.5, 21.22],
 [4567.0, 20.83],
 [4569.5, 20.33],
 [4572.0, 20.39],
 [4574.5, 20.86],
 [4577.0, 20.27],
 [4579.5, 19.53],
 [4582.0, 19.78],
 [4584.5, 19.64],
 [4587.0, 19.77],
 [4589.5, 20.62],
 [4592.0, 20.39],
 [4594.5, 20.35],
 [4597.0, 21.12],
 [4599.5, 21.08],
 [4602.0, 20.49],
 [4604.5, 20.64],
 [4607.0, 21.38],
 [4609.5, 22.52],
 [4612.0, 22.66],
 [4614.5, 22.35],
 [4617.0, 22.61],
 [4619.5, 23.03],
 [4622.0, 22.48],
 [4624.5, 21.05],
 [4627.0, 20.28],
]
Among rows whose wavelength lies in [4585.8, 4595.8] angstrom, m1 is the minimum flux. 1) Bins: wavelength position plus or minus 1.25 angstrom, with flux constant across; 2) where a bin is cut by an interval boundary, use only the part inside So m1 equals 19.77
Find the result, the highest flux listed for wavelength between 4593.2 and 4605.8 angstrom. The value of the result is 21.12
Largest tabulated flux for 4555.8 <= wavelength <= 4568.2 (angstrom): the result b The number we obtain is 21.42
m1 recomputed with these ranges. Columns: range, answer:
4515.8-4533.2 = 14.56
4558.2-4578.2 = 20.27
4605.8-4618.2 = 21.38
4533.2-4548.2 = 13.89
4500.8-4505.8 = 17.63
